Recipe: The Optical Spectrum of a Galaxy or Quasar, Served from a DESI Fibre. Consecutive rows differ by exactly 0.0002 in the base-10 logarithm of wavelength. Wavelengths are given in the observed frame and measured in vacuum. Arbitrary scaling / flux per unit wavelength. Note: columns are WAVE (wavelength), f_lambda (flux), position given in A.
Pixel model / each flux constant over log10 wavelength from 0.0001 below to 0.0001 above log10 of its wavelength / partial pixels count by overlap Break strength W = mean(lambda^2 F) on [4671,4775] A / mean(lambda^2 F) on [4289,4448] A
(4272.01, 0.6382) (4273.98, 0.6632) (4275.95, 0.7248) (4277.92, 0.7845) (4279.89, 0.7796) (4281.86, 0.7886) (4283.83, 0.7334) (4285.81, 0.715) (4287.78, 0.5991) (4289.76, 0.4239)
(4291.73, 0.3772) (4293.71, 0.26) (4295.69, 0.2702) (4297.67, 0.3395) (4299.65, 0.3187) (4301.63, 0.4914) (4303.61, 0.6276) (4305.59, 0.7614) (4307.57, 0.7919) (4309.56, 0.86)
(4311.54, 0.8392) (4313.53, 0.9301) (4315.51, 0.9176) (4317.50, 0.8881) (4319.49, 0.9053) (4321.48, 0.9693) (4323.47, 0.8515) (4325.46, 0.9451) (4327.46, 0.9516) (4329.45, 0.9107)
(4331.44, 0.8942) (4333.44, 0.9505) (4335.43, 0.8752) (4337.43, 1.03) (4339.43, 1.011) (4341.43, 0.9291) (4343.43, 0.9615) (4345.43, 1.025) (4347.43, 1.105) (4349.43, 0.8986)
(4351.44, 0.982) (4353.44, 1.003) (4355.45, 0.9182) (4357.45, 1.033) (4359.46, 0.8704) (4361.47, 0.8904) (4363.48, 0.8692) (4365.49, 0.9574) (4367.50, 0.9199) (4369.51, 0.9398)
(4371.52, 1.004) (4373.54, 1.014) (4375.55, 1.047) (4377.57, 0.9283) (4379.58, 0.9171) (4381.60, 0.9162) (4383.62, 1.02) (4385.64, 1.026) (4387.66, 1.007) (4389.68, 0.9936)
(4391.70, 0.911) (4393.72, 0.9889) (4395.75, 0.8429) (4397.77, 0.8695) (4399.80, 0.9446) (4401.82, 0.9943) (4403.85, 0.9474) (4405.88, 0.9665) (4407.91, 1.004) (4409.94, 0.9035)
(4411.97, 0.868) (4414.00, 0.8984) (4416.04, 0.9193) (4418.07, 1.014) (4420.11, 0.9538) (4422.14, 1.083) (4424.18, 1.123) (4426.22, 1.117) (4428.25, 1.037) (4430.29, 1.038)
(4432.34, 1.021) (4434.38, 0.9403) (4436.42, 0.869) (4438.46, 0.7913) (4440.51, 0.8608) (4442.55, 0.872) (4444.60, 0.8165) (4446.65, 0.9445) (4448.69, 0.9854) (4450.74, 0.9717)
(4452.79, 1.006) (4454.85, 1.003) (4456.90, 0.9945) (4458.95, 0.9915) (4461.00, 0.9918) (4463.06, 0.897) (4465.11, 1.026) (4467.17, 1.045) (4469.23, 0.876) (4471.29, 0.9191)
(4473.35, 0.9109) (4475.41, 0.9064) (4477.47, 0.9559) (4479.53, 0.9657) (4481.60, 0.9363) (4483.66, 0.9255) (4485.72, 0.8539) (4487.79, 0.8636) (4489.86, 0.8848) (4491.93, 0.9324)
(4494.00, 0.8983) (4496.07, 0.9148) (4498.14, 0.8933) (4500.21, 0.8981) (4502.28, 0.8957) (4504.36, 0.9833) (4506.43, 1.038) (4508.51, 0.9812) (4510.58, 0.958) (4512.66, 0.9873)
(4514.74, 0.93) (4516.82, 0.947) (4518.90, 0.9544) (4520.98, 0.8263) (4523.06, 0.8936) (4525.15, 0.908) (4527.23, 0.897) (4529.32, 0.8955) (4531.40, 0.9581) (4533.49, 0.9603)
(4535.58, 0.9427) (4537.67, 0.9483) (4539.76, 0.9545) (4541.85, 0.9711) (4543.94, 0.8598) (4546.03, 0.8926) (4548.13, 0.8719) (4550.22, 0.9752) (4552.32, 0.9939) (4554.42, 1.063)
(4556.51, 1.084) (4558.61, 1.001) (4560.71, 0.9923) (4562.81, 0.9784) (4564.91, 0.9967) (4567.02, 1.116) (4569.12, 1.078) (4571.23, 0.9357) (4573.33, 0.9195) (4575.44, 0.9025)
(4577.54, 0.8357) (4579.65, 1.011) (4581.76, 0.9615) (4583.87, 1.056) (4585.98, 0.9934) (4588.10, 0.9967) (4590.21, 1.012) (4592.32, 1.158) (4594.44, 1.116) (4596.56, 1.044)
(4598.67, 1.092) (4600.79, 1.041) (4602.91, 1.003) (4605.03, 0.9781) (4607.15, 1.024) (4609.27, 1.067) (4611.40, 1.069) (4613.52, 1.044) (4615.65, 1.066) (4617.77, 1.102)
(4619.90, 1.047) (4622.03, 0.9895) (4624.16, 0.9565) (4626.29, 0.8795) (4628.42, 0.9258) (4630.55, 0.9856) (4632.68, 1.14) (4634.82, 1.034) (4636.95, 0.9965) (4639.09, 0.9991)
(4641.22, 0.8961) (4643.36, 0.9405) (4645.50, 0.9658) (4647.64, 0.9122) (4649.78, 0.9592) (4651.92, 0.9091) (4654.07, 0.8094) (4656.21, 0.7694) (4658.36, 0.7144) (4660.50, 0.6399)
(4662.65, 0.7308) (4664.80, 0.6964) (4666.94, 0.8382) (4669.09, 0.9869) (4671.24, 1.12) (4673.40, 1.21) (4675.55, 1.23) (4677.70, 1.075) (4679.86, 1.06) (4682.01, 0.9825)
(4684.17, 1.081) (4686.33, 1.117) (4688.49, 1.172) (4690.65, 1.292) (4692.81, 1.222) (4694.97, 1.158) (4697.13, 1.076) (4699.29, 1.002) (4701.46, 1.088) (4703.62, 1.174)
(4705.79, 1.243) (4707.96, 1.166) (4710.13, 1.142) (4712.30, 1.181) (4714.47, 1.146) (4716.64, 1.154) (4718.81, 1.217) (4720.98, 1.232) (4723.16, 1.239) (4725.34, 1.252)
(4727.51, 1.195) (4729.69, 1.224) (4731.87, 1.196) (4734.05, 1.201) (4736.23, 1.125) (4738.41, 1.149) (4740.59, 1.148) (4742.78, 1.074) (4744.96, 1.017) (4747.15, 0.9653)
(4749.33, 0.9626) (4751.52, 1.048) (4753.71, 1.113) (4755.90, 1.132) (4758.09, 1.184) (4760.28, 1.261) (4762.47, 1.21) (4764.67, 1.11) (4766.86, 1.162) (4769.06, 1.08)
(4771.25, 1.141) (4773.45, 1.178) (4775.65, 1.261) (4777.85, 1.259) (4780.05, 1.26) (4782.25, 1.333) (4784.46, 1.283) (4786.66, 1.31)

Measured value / 1.50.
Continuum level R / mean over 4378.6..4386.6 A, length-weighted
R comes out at 0.969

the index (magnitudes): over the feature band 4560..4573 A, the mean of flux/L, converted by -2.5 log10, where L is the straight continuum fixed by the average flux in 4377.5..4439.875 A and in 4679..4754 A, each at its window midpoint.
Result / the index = 0.04 mag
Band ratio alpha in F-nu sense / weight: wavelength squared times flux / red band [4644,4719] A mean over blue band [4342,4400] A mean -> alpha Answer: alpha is 1.2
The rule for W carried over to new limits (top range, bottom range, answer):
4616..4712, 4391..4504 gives 1.18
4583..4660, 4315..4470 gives 1.14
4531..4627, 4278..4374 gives 1.36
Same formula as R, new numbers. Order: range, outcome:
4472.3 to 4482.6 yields 0.935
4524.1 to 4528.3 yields 0.901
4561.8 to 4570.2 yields 1.04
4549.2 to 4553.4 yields 0.983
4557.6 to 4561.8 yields 0.997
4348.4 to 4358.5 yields 0.967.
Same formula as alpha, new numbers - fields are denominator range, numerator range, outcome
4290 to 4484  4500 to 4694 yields 1.19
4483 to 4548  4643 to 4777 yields 1.28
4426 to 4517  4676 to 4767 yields 1.35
